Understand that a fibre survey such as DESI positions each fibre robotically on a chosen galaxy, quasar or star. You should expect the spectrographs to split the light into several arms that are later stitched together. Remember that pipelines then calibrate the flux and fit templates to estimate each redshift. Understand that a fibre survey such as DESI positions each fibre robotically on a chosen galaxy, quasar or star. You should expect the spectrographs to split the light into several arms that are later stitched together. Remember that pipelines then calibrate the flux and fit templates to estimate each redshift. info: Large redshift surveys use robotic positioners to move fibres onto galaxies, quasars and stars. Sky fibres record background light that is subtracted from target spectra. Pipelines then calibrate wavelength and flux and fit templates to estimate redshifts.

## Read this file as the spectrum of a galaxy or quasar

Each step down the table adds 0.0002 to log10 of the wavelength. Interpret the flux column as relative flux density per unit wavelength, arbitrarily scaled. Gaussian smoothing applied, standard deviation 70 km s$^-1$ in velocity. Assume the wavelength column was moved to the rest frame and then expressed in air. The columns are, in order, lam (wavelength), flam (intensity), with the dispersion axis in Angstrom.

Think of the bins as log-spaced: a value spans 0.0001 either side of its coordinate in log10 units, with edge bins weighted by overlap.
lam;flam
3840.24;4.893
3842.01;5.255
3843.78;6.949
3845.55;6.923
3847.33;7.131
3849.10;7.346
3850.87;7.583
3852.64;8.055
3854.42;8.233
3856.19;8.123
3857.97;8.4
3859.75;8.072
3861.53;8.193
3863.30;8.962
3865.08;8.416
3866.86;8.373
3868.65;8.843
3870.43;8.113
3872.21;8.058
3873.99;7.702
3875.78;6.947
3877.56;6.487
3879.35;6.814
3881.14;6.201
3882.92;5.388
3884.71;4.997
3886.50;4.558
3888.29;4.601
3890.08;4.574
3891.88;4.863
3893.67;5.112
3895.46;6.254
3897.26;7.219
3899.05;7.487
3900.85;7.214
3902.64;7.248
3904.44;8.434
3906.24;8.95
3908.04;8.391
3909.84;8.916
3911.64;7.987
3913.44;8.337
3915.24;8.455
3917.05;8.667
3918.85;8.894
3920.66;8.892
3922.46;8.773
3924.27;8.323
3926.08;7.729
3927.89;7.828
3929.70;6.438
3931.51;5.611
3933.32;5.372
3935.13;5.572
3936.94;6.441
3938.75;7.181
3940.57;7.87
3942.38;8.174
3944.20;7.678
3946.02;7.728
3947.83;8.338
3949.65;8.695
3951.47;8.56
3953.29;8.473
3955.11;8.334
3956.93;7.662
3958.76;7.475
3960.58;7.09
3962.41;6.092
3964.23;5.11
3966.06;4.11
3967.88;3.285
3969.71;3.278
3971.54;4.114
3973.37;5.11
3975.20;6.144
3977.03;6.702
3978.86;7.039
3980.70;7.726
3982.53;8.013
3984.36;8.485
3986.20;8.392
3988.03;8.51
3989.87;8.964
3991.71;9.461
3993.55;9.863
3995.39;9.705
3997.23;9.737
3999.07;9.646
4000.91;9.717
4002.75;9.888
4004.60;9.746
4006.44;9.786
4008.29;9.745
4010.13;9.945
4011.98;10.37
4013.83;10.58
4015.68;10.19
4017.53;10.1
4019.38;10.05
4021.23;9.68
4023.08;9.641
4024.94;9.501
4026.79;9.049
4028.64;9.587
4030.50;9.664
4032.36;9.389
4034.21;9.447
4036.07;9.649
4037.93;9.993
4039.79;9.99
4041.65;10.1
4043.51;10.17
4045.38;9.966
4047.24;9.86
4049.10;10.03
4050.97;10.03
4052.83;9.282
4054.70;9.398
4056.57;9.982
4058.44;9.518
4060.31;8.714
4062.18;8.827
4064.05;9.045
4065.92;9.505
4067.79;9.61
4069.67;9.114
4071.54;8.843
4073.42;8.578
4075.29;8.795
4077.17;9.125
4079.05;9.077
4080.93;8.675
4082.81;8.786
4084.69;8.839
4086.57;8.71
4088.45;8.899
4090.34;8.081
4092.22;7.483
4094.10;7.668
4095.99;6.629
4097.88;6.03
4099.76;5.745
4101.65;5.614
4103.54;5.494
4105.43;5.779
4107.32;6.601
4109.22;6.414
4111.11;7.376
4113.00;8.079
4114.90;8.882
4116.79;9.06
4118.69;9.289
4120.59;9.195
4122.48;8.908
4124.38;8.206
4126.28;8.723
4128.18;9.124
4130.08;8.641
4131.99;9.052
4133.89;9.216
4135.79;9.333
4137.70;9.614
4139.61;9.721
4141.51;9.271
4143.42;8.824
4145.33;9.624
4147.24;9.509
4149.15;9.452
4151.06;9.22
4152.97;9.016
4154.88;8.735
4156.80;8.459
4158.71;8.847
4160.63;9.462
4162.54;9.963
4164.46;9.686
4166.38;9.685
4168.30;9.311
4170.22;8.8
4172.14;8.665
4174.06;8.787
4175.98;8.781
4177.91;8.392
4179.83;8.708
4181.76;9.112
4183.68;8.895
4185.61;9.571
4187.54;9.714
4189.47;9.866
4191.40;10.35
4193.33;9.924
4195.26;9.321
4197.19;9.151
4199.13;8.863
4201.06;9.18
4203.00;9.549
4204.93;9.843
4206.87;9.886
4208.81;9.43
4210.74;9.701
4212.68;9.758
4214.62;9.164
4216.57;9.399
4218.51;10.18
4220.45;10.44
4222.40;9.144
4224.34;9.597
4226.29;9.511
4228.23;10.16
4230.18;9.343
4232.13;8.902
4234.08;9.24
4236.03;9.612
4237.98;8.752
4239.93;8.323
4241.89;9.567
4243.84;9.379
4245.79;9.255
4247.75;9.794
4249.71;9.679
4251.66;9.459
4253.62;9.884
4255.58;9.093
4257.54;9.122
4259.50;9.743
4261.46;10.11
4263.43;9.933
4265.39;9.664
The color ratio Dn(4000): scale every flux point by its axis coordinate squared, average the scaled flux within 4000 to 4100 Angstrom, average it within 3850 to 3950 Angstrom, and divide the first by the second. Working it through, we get 1.35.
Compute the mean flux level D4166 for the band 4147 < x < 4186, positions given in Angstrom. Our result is 9.08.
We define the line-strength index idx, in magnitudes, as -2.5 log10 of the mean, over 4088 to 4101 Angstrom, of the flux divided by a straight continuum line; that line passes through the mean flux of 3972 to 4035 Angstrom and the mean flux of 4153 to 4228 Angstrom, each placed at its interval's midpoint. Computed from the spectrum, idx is 0.28 mag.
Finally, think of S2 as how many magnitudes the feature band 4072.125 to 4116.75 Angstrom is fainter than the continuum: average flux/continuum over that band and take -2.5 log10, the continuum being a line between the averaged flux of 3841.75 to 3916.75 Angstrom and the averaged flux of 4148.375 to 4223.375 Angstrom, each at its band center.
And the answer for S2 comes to 0.14 mag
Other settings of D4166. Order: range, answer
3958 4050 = 8.61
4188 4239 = 9.55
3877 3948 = 7.09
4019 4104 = 8.92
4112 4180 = 9.07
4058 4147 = 8.39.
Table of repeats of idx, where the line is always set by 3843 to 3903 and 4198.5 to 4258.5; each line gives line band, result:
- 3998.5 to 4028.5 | -0.23 mag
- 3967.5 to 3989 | 0.20 mag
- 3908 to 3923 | -0.17 mag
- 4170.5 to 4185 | 0.04 mag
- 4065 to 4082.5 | -0.08 mag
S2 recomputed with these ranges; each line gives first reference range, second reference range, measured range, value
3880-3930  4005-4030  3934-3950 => 0.087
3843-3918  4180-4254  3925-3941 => 0.153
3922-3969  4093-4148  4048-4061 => -0.236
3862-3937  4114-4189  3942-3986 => 0.132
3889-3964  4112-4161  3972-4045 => -0.138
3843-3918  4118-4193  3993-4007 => -0.198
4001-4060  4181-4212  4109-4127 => 0.139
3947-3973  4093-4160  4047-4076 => -0.228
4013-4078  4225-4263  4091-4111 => 0.430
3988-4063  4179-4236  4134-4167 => 0.030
